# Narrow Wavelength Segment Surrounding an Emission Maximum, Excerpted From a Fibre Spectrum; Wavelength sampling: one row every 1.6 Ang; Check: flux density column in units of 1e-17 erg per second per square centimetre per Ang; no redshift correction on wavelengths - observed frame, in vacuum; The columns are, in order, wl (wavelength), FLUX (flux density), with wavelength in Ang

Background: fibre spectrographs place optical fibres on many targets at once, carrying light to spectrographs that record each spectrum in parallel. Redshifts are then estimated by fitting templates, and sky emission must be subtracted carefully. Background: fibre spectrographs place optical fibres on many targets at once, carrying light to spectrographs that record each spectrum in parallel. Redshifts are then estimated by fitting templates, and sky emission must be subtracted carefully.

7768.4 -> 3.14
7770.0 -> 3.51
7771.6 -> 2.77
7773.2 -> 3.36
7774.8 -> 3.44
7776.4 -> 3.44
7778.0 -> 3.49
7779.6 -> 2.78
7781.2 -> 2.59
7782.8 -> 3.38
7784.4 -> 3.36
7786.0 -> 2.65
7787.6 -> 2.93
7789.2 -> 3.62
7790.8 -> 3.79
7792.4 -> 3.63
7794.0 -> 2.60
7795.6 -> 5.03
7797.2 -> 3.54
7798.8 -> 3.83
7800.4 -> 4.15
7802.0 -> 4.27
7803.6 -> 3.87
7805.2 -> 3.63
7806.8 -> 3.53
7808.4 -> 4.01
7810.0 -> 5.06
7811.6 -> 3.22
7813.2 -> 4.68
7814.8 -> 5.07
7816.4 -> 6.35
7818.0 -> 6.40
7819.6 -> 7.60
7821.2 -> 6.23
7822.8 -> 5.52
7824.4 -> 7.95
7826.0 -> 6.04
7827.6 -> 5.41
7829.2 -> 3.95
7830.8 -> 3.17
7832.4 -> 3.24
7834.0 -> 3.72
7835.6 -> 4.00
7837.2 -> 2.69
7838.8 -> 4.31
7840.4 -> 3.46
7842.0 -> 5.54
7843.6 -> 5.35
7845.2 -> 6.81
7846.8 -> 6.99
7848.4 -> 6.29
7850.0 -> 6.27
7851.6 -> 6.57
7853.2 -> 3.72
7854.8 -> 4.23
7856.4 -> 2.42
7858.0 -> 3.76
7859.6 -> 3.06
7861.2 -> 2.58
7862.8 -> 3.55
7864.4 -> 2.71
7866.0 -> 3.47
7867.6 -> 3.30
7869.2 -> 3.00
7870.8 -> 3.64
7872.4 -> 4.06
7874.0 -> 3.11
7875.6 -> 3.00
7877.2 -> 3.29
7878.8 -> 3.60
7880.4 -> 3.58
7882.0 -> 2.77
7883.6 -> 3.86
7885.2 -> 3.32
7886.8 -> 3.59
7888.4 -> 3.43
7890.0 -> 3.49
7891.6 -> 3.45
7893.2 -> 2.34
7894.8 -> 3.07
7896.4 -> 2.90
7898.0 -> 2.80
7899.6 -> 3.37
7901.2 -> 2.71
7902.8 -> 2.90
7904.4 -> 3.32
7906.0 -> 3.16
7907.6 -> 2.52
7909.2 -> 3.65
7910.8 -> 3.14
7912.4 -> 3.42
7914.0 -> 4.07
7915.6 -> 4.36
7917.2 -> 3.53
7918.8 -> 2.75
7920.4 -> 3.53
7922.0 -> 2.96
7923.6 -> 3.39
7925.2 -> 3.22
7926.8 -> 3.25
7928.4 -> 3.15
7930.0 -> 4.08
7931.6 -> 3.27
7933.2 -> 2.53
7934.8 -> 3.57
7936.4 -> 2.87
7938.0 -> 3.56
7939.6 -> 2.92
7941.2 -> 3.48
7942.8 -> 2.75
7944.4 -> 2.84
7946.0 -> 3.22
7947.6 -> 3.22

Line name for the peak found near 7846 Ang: [N II]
